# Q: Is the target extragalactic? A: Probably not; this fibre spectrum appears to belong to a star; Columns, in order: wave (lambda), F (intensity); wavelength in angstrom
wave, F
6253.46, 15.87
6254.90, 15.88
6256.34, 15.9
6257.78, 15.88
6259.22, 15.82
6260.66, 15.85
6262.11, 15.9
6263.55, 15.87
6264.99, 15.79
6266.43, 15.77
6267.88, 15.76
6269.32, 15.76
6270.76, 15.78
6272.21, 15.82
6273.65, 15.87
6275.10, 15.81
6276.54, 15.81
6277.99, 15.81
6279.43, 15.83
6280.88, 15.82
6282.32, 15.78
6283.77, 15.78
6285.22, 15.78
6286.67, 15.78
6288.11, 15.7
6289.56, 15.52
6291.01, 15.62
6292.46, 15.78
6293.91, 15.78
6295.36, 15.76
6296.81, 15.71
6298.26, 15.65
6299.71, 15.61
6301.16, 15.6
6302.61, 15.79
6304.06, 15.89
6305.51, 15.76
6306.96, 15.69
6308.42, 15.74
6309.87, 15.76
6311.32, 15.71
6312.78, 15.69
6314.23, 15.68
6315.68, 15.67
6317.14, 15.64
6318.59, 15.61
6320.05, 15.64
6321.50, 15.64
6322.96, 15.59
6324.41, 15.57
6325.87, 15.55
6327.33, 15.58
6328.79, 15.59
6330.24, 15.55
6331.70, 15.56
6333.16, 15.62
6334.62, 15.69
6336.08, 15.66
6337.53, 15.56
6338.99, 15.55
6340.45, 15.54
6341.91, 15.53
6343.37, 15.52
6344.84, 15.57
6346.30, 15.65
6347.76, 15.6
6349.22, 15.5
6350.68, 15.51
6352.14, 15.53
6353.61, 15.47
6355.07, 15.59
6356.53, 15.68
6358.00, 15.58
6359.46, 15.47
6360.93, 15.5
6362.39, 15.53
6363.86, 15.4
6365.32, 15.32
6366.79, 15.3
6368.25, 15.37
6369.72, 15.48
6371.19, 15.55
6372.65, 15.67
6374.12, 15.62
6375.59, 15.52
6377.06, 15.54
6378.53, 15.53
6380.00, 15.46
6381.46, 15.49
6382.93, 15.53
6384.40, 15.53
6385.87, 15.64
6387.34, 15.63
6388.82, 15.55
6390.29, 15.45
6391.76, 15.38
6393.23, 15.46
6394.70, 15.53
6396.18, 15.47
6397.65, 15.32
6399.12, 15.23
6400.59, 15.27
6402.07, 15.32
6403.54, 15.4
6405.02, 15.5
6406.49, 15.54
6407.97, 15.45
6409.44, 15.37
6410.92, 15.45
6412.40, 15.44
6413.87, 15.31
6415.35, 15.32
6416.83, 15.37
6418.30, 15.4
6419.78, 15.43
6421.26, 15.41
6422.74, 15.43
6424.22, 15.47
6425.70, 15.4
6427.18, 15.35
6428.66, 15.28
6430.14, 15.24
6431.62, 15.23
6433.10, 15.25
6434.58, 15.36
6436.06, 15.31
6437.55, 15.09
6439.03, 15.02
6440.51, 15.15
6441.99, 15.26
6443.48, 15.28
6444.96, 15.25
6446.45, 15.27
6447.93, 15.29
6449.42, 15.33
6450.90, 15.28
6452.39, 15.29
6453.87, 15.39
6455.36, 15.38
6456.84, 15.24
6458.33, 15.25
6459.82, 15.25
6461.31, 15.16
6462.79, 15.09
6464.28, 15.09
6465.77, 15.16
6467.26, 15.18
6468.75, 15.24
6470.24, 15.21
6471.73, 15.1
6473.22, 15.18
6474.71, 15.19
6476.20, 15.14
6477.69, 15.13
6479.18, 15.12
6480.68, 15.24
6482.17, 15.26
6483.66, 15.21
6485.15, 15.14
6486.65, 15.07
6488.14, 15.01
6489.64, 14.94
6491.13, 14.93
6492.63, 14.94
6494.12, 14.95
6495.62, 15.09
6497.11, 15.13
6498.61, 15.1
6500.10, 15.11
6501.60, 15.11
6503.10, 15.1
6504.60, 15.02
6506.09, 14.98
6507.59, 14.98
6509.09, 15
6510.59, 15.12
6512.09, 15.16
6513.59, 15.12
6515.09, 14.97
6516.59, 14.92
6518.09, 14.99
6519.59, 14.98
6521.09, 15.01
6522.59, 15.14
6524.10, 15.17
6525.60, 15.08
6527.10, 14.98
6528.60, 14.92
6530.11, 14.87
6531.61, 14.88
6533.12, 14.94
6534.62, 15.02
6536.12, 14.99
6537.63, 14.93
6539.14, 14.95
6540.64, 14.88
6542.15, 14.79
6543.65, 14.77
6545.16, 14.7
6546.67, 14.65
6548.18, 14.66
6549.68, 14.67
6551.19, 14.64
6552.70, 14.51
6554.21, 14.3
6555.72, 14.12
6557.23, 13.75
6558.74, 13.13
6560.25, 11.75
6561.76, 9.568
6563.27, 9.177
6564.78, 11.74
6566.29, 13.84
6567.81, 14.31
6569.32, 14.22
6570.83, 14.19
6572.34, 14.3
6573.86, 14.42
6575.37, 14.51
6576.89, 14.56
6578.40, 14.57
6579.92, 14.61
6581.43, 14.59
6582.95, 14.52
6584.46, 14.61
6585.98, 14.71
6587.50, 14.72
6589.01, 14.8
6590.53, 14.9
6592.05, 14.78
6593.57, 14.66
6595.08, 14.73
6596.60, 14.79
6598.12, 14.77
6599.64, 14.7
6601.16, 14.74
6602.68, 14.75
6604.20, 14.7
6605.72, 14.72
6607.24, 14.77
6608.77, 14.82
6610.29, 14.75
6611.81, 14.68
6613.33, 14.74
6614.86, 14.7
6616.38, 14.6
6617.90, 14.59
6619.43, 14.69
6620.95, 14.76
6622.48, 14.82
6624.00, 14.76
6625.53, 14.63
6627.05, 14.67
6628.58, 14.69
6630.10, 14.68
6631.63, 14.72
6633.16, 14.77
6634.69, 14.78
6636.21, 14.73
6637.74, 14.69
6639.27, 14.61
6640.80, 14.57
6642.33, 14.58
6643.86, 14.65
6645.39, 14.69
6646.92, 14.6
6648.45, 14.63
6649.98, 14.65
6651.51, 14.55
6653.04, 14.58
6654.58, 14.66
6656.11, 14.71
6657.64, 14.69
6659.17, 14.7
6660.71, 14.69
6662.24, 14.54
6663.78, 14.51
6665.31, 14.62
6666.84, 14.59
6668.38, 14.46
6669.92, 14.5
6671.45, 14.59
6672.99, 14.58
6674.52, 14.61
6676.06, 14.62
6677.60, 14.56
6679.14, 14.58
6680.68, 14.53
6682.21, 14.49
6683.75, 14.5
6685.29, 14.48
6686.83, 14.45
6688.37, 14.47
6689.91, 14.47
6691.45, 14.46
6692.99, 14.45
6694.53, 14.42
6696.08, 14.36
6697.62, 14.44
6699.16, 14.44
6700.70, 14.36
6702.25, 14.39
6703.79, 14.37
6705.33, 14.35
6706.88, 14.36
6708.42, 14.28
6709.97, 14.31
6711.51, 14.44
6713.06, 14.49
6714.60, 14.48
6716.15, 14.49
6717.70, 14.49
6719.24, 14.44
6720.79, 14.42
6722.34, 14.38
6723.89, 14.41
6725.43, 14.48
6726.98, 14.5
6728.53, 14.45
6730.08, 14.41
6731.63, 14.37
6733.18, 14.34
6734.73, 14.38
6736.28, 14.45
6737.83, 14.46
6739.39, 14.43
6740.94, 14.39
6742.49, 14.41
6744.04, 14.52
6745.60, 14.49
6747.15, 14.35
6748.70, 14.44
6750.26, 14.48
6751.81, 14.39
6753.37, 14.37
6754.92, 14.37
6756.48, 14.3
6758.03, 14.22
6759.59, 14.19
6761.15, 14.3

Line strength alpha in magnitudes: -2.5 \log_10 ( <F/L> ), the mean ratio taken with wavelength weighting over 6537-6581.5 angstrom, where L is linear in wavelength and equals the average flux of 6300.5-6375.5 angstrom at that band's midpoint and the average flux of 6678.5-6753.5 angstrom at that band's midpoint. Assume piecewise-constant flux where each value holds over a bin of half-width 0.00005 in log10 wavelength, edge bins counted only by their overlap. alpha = 0.075 mag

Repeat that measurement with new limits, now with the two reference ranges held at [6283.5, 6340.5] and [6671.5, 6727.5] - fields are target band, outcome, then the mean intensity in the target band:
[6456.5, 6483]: 0.00 mag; 15.2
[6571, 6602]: 0.01 mag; 14.6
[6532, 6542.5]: 0.00 mag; 14.9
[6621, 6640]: 0.00 mag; 14.7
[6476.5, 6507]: 0.00 mag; 15.1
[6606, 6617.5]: 0.00 mag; 14.7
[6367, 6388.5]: -0.01 mag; 15.5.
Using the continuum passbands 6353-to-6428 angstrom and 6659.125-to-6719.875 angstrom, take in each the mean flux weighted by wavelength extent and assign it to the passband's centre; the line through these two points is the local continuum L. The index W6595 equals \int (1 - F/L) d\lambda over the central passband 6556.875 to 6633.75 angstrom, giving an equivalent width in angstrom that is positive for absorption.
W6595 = 2.7 angstrom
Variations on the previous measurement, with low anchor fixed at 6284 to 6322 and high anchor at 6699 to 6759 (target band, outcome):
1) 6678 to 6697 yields 0.1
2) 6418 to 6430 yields 0.0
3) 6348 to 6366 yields 0.0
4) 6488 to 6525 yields 0.1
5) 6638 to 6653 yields 0.0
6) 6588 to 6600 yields 0.0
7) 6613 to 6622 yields 0.0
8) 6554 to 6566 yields 2.2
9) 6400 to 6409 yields 0.0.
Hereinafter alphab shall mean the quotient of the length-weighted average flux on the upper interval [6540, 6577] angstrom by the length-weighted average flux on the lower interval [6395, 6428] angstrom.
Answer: 0.89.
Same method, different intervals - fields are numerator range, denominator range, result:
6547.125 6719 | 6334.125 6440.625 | 0.93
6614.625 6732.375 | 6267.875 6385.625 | 0.93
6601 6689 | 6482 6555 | 0.98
